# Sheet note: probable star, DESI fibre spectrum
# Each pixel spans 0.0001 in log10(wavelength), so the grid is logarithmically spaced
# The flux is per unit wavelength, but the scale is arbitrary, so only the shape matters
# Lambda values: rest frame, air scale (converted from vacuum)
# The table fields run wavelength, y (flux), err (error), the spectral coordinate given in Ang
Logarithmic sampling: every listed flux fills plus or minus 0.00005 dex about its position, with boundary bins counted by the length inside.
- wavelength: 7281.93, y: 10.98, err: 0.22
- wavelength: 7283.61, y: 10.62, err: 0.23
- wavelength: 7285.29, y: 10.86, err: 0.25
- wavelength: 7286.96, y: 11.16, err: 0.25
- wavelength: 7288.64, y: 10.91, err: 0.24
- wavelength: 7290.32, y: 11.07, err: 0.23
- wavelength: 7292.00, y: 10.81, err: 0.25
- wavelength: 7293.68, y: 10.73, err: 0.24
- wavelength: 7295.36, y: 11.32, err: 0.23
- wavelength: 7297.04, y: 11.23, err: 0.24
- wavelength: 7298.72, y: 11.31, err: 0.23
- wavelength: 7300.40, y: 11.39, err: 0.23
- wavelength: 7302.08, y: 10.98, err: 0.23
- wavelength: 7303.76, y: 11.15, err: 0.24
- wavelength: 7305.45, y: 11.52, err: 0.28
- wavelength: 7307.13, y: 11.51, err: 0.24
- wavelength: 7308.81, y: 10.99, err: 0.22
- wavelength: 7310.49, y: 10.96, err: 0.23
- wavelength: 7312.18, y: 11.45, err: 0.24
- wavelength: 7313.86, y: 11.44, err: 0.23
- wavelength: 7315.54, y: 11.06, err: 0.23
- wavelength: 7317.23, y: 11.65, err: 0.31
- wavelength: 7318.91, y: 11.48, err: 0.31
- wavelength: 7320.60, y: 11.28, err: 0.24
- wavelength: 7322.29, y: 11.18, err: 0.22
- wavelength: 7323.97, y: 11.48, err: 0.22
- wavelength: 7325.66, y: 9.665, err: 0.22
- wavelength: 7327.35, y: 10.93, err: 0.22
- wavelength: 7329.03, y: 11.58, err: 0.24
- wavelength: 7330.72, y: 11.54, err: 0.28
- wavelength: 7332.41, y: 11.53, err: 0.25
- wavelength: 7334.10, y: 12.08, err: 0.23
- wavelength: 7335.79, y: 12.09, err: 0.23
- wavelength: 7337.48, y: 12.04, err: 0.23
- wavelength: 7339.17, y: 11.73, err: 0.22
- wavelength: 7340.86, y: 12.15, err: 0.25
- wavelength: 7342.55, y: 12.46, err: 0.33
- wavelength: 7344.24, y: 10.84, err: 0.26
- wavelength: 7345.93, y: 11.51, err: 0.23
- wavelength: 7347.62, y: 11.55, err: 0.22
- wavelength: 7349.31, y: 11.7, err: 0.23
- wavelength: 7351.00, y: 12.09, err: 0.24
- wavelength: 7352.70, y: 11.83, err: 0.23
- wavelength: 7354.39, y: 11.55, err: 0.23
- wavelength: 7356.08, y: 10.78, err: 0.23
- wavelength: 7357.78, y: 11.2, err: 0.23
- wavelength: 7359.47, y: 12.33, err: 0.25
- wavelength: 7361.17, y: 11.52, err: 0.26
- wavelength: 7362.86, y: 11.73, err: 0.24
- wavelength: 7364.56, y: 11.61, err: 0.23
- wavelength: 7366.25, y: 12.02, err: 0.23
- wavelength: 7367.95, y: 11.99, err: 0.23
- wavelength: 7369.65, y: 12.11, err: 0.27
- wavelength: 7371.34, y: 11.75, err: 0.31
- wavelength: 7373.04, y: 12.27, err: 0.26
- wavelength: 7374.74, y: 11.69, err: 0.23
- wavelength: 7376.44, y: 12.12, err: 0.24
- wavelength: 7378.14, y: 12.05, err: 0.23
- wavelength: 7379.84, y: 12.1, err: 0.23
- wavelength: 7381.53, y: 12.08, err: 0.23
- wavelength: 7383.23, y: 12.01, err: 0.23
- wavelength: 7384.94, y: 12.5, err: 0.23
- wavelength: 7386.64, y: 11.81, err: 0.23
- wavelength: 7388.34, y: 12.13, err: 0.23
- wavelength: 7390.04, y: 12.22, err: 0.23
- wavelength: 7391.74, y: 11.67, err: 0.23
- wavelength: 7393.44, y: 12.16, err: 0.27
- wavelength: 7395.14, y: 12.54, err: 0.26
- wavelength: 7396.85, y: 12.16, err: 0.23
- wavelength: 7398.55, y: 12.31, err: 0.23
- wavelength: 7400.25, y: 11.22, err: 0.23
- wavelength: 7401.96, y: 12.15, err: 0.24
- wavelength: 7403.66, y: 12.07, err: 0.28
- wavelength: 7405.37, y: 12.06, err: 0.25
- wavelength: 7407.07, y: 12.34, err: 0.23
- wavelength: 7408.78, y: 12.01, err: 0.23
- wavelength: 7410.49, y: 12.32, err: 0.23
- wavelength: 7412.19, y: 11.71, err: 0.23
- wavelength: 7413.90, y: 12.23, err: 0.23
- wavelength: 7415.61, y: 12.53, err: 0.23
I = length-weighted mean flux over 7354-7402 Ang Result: 11.9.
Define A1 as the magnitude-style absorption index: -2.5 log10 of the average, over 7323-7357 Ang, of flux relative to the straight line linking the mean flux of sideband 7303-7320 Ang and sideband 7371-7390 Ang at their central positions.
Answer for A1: 0.01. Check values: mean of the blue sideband 11.3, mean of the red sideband 12.1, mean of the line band 11.6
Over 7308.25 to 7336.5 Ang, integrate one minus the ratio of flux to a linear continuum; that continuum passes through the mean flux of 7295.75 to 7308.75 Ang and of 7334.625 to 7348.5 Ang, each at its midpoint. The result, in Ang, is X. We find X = 0.6 Ang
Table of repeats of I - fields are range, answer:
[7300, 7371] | 11.5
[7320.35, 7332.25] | 11.1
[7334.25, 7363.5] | 11.7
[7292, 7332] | 11.2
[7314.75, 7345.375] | 11.5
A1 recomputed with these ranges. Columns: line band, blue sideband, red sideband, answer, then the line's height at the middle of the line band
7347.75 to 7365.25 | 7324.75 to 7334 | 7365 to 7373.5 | 0.01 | 11.7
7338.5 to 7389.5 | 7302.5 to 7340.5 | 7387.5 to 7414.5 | -0.01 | 11.8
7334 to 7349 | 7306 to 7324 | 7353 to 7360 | -0.04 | 11.4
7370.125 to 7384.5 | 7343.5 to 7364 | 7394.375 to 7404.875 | -0.02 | 11.8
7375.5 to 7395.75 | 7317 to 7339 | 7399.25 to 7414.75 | -0.02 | 11.9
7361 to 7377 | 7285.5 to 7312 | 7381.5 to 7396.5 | 0.00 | 11.9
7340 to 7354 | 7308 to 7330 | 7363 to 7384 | -0.02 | 11.6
